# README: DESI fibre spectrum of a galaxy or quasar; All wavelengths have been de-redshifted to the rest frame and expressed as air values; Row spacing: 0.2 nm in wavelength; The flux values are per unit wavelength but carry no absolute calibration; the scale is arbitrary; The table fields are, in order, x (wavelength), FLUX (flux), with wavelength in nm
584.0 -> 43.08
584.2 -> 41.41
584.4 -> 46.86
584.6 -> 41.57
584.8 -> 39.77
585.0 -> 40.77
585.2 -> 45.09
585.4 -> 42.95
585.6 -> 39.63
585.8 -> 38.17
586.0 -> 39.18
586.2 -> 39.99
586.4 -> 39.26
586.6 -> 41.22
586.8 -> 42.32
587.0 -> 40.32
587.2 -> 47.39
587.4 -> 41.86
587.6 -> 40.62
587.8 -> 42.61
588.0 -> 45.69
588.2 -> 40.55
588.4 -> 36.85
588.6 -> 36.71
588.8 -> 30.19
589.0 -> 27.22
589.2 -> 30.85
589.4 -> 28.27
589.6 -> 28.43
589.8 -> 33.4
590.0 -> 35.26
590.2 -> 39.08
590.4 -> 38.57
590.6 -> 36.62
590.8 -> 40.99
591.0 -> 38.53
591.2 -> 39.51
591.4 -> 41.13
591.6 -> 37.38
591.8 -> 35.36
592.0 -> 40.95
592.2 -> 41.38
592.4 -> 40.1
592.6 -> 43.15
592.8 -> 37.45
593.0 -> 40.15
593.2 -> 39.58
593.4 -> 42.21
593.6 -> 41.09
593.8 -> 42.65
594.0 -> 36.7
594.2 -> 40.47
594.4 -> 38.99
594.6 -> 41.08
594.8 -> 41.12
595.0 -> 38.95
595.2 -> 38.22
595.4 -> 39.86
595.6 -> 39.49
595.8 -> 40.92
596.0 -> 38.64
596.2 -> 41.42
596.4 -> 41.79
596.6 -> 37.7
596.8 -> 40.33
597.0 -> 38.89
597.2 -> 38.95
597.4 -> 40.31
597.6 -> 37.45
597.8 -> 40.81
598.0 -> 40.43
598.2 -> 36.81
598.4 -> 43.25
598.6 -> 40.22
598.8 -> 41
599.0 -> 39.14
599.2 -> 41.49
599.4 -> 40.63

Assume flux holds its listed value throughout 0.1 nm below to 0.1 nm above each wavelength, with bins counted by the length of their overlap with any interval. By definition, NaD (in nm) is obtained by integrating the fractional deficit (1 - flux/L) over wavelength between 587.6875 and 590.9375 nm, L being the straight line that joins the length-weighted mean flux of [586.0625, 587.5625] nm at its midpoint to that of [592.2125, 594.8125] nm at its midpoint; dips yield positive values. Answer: 0.43 nm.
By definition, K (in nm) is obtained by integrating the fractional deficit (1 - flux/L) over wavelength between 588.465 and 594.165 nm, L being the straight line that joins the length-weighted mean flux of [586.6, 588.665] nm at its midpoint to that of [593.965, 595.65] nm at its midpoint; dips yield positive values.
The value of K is 0.450 nm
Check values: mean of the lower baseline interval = 41.6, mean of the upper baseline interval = 39.5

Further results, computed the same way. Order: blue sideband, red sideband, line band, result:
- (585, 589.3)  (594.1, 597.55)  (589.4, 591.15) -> 0.160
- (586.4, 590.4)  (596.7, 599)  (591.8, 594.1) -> -0.102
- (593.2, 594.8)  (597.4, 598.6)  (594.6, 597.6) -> 0.030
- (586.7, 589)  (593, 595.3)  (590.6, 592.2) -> 0.036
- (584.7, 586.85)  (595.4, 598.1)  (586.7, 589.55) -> 0.193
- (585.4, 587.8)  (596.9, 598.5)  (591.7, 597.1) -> 0.013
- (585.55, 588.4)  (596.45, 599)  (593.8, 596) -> 0.023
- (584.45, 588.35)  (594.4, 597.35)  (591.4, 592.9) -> 0.036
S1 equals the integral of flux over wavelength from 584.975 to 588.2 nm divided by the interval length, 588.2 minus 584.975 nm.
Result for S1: 41.7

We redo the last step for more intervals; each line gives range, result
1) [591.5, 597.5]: 39.8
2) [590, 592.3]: 38.9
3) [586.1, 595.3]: 38.7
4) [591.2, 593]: 39.6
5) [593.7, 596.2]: 39.8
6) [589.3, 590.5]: 33.8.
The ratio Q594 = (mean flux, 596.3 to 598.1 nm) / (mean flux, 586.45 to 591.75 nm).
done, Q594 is 1.0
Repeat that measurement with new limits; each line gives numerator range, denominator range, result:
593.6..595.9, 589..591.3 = 1.14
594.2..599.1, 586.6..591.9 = 1.06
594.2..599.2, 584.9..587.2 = 0.97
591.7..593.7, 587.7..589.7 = 1.16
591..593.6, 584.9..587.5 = 0.96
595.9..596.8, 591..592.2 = 1.02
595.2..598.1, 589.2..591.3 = 1.12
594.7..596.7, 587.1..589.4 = 1.05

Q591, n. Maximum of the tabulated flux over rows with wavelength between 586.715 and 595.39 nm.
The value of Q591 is 47.39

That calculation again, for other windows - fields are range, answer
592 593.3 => 43.15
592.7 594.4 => 42.65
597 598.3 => 40.81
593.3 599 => 43.25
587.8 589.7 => 45.69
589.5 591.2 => 40.99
